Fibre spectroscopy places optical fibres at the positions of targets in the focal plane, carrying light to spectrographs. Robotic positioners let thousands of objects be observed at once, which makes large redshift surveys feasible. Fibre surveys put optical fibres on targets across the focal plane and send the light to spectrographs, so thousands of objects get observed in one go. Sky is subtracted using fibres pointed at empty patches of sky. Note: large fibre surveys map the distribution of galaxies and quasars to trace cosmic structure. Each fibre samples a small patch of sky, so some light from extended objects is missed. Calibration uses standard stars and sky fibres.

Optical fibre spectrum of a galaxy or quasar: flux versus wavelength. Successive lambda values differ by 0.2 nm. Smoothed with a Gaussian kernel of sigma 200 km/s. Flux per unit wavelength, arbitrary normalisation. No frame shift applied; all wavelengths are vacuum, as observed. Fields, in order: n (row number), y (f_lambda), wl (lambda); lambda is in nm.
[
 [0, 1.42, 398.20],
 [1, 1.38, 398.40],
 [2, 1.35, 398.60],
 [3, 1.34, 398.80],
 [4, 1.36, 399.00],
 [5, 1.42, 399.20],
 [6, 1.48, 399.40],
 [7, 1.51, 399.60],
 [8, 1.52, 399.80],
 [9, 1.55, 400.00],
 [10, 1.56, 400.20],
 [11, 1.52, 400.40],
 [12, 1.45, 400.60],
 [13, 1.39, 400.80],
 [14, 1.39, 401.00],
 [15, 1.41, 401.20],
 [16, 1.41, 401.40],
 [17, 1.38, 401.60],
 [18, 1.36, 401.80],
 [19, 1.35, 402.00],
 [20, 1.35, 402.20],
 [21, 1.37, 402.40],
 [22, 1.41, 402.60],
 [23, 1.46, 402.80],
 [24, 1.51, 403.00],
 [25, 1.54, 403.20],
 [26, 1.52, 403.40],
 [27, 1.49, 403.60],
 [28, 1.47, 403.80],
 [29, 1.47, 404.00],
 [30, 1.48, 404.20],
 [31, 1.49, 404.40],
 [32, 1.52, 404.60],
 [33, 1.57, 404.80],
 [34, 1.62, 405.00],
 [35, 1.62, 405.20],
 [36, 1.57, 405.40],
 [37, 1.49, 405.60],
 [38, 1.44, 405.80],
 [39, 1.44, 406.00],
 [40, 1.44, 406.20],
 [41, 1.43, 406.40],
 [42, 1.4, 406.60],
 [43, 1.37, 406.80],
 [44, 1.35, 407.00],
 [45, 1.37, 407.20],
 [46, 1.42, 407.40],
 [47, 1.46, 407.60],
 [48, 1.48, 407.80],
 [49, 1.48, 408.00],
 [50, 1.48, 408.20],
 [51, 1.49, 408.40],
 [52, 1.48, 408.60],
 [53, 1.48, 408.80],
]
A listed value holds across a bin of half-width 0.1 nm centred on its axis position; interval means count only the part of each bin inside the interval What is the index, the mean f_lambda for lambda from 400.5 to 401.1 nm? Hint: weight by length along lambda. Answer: 1.41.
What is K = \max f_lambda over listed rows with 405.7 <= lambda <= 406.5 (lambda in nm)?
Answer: 1.44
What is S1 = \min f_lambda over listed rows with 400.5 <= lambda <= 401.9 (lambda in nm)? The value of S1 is 1.36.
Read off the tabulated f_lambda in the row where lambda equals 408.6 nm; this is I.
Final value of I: 1.48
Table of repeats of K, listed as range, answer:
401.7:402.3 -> 1.36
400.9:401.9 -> 1.41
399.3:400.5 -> 1.56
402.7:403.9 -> 1.54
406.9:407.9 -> 1.48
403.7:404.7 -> 1.52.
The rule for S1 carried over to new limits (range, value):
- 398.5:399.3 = 1.34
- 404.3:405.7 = 1.49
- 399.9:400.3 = 1.55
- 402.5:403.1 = 1.41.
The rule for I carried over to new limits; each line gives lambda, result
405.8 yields 1.44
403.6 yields 1.49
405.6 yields 1.49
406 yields 1.44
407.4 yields 1.42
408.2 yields 1.48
